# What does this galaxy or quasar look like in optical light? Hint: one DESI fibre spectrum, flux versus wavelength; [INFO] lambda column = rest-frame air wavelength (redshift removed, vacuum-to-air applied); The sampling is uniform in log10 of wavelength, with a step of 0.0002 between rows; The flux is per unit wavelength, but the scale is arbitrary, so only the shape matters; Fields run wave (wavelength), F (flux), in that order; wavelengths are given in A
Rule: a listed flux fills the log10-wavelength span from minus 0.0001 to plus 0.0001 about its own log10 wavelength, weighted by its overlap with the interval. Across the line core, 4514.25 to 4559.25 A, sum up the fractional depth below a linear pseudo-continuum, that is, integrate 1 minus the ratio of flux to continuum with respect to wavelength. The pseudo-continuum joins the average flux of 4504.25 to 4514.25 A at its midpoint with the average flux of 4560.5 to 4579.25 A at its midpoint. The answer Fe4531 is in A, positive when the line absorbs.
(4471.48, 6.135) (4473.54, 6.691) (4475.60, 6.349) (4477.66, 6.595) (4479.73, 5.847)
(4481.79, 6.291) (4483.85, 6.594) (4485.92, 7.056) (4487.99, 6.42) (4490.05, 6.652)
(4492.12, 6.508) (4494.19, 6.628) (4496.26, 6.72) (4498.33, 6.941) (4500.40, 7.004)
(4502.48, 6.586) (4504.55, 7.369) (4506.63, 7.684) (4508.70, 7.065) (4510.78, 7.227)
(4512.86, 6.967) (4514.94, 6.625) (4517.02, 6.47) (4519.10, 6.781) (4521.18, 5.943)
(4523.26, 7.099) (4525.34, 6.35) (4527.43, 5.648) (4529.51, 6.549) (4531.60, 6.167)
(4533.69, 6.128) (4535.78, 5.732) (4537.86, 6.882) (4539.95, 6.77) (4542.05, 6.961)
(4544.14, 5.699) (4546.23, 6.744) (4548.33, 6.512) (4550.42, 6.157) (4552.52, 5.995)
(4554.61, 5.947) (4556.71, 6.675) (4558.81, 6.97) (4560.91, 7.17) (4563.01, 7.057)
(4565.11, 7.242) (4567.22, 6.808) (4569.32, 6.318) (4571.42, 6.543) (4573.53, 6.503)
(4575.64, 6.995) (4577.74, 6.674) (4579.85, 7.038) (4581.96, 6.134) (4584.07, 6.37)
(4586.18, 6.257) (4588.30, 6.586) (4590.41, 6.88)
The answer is 4.13 A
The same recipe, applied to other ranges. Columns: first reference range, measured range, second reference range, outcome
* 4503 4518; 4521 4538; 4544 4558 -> 1.09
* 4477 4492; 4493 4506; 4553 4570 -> -0.70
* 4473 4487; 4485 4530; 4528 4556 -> -2.34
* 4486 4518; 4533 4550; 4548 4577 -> 0.74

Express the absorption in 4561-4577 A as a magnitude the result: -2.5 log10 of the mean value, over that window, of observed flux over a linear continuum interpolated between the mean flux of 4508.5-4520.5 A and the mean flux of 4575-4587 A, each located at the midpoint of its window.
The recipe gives -0.03 mag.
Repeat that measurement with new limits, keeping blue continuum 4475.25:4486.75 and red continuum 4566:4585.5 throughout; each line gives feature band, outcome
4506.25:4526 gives -0.05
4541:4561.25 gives 0.02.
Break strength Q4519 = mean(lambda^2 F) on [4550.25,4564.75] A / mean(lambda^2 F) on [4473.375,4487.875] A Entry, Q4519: 1.06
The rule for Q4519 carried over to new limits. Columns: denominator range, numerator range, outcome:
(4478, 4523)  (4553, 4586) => 1.02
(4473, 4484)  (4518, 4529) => 1.02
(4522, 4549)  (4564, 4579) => 1.07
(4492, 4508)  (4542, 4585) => 0.97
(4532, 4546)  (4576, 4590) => 1.05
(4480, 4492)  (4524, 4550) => 0.99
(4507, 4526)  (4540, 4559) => 0.96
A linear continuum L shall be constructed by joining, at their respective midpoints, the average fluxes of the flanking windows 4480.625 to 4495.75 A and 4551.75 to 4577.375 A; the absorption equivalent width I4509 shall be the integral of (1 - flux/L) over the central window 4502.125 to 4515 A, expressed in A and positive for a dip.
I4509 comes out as -1.0 A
